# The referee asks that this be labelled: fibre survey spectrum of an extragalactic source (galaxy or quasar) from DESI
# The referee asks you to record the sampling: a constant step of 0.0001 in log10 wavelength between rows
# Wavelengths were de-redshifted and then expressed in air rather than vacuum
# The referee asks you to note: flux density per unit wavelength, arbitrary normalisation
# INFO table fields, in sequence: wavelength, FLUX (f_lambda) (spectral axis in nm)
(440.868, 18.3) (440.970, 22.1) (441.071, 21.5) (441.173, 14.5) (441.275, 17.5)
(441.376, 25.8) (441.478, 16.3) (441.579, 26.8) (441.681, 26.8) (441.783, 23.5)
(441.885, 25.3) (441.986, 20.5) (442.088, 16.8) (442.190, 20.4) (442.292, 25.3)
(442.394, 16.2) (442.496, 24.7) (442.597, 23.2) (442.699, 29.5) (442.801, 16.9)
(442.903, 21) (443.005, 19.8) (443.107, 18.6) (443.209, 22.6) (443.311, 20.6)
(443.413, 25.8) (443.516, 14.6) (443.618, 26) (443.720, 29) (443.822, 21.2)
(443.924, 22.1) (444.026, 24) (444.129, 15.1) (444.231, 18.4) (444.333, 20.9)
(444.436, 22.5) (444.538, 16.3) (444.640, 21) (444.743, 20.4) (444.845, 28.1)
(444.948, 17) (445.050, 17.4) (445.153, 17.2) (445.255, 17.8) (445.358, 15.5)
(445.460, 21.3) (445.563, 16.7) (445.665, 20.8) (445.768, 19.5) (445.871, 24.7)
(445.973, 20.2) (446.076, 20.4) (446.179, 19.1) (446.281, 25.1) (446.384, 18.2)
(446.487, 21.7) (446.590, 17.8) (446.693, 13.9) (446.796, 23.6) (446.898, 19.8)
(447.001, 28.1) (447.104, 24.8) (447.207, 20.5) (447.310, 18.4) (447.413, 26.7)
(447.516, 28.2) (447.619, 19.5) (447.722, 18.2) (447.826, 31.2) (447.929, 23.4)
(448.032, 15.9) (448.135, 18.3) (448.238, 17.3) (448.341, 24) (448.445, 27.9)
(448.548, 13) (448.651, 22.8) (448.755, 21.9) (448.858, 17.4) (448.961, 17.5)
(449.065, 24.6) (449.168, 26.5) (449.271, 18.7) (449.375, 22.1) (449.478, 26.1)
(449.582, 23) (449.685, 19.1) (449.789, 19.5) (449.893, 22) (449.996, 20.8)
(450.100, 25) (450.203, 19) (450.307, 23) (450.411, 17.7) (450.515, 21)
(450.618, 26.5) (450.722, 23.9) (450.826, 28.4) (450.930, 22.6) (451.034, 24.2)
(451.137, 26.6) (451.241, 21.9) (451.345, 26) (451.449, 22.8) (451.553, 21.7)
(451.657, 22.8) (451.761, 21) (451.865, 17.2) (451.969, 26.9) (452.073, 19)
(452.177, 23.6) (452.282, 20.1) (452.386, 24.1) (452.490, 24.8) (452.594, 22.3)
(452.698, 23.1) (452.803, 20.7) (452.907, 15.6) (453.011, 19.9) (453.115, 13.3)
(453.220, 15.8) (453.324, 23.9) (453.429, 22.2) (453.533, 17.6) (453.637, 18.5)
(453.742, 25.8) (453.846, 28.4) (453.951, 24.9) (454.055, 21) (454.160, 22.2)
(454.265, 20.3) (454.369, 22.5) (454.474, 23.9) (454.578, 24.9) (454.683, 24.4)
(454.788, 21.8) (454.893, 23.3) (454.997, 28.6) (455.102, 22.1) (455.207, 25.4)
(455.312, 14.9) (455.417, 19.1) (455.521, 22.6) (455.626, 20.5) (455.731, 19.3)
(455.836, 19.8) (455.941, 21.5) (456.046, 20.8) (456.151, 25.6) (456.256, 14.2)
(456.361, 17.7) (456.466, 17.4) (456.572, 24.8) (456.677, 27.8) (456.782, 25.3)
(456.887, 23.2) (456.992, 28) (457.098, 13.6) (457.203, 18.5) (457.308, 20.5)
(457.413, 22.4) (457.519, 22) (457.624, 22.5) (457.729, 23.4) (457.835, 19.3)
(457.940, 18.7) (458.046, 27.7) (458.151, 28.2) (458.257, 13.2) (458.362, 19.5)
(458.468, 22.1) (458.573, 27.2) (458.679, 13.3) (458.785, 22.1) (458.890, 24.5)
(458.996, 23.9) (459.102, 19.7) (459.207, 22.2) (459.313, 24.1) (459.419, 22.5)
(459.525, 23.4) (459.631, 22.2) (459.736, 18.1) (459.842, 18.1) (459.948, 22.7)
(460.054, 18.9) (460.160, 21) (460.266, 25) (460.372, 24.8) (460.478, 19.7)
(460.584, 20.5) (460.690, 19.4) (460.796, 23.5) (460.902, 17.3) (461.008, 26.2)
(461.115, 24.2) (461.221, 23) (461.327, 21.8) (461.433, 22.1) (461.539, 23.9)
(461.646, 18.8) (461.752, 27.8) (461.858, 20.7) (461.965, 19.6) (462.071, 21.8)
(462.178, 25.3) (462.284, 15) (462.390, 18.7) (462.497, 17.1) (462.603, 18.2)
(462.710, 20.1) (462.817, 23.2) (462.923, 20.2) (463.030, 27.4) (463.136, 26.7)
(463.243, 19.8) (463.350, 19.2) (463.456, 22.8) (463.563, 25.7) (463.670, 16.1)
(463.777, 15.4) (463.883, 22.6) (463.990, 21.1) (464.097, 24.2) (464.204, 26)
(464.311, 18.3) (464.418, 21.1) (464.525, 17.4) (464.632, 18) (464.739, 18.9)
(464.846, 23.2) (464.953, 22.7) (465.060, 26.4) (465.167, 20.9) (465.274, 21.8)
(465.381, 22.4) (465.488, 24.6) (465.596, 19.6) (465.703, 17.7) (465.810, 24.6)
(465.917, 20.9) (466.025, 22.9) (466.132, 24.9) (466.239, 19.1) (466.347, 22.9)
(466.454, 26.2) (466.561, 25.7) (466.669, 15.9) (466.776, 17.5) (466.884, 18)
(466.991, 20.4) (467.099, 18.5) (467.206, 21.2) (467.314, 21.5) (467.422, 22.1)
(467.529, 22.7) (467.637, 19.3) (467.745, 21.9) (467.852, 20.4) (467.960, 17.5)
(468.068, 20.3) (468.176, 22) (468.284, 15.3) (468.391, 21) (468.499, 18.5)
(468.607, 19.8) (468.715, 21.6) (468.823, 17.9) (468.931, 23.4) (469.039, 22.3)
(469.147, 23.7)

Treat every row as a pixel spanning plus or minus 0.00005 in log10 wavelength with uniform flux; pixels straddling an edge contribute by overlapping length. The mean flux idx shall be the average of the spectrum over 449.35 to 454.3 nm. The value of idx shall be 22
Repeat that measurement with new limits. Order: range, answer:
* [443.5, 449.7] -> 21.1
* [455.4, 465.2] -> 21.5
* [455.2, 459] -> 21.3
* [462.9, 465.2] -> 21.6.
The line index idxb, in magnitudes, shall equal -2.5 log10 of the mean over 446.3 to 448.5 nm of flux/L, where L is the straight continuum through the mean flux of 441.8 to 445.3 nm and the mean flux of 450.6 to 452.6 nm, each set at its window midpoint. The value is 0.02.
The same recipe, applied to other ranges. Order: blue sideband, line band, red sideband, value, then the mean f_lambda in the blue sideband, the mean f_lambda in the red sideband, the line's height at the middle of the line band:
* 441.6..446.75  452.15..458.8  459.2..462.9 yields -0.017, 20.9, 21.4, 21.2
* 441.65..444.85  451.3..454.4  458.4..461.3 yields 0.009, 21.7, 21.8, 21.8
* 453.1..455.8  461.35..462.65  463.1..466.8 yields 0.043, 21.9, 21.5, 21.6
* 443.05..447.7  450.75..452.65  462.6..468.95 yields -0.107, 20.9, 21.1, 21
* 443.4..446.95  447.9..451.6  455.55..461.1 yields -0.064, 20.3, 21.5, 20.7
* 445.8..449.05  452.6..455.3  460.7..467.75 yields -0.028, 21.3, 21.4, 21.3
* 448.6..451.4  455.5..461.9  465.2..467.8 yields 0.011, 22.5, 21.3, 21.9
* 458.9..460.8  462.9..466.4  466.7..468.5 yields -0.058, 21.7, 19.9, 20.6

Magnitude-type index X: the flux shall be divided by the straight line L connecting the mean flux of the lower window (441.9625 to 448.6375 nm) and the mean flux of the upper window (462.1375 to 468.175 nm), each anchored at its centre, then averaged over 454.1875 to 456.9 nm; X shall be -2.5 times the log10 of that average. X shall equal -0.05 mag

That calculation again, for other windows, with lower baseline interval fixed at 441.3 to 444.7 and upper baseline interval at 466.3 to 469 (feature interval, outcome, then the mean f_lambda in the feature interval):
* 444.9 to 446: 0.14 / 18.9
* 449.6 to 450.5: 0.03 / 20.8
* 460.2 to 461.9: -0.08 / 22.4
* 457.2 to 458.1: -0.05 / 21.9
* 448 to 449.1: 0.07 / 20.1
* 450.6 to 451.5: -0.16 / 24.7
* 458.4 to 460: -0.04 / 21.7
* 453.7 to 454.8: -0.12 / 23.7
